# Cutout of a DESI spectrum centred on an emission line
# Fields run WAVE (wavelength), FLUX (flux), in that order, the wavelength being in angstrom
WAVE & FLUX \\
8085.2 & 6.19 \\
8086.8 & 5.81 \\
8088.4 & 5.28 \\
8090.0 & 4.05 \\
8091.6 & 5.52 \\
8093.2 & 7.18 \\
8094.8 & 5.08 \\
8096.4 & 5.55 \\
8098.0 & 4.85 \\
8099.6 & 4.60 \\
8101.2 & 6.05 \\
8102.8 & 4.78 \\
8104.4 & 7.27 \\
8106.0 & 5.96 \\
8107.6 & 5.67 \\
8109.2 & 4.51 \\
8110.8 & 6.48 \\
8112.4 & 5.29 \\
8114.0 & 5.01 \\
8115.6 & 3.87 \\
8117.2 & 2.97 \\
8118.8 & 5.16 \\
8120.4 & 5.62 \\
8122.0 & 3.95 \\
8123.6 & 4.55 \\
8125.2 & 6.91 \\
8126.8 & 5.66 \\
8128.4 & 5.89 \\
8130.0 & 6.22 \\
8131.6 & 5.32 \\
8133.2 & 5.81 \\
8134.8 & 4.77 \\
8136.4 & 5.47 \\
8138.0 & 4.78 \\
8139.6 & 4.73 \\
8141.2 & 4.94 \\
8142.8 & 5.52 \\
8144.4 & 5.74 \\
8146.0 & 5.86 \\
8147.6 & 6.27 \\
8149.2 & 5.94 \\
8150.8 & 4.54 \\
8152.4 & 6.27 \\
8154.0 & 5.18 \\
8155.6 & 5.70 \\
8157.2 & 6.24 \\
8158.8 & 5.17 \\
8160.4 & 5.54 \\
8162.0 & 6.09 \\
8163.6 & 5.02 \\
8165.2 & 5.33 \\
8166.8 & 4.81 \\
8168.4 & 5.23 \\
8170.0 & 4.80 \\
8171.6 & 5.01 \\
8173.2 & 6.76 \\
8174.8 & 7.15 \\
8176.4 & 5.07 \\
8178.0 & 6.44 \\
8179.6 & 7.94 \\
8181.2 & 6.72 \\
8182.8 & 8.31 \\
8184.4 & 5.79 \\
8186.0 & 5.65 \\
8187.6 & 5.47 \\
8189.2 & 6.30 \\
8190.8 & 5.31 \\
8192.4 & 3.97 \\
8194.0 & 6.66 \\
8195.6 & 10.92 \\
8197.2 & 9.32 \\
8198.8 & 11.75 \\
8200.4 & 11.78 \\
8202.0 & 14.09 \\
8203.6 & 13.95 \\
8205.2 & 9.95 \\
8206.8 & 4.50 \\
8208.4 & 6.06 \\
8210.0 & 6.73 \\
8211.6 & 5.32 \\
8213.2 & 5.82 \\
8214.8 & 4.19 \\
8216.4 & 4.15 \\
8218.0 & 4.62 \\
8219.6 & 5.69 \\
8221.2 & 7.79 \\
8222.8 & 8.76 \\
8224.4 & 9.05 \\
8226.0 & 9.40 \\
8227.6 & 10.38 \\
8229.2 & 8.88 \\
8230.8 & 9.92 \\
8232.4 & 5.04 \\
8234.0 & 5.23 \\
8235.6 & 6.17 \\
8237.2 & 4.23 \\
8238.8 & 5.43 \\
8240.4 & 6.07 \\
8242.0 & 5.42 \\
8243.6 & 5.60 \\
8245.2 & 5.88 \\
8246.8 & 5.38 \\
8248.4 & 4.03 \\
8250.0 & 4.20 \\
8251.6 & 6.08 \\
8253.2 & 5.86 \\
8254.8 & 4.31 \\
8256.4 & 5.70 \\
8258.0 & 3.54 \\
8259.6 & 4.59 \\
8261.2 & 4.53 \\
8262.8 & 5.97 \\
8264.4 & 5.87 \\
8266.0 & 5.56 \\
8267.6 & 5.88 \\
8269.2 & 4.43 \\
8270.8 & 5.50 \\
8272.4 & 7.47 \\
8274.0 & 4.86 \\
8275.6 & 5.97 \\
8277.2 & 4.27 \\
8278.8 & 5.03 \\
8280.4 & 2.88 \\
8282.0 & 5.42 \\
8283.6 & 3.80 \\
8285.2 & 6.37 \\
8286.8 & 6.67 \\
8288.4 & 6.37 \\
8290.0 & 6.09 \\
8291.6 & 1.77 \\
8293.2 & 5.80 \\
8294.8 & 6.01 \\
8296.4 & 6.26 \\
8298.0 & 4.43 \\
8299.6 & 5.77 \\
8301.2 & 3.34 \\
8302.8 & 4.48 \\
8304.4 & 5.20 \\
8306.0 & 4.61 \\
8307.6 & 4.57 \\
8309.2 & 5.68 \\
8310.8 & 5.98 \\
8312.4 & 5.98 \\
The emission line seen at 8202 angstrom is Halpha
